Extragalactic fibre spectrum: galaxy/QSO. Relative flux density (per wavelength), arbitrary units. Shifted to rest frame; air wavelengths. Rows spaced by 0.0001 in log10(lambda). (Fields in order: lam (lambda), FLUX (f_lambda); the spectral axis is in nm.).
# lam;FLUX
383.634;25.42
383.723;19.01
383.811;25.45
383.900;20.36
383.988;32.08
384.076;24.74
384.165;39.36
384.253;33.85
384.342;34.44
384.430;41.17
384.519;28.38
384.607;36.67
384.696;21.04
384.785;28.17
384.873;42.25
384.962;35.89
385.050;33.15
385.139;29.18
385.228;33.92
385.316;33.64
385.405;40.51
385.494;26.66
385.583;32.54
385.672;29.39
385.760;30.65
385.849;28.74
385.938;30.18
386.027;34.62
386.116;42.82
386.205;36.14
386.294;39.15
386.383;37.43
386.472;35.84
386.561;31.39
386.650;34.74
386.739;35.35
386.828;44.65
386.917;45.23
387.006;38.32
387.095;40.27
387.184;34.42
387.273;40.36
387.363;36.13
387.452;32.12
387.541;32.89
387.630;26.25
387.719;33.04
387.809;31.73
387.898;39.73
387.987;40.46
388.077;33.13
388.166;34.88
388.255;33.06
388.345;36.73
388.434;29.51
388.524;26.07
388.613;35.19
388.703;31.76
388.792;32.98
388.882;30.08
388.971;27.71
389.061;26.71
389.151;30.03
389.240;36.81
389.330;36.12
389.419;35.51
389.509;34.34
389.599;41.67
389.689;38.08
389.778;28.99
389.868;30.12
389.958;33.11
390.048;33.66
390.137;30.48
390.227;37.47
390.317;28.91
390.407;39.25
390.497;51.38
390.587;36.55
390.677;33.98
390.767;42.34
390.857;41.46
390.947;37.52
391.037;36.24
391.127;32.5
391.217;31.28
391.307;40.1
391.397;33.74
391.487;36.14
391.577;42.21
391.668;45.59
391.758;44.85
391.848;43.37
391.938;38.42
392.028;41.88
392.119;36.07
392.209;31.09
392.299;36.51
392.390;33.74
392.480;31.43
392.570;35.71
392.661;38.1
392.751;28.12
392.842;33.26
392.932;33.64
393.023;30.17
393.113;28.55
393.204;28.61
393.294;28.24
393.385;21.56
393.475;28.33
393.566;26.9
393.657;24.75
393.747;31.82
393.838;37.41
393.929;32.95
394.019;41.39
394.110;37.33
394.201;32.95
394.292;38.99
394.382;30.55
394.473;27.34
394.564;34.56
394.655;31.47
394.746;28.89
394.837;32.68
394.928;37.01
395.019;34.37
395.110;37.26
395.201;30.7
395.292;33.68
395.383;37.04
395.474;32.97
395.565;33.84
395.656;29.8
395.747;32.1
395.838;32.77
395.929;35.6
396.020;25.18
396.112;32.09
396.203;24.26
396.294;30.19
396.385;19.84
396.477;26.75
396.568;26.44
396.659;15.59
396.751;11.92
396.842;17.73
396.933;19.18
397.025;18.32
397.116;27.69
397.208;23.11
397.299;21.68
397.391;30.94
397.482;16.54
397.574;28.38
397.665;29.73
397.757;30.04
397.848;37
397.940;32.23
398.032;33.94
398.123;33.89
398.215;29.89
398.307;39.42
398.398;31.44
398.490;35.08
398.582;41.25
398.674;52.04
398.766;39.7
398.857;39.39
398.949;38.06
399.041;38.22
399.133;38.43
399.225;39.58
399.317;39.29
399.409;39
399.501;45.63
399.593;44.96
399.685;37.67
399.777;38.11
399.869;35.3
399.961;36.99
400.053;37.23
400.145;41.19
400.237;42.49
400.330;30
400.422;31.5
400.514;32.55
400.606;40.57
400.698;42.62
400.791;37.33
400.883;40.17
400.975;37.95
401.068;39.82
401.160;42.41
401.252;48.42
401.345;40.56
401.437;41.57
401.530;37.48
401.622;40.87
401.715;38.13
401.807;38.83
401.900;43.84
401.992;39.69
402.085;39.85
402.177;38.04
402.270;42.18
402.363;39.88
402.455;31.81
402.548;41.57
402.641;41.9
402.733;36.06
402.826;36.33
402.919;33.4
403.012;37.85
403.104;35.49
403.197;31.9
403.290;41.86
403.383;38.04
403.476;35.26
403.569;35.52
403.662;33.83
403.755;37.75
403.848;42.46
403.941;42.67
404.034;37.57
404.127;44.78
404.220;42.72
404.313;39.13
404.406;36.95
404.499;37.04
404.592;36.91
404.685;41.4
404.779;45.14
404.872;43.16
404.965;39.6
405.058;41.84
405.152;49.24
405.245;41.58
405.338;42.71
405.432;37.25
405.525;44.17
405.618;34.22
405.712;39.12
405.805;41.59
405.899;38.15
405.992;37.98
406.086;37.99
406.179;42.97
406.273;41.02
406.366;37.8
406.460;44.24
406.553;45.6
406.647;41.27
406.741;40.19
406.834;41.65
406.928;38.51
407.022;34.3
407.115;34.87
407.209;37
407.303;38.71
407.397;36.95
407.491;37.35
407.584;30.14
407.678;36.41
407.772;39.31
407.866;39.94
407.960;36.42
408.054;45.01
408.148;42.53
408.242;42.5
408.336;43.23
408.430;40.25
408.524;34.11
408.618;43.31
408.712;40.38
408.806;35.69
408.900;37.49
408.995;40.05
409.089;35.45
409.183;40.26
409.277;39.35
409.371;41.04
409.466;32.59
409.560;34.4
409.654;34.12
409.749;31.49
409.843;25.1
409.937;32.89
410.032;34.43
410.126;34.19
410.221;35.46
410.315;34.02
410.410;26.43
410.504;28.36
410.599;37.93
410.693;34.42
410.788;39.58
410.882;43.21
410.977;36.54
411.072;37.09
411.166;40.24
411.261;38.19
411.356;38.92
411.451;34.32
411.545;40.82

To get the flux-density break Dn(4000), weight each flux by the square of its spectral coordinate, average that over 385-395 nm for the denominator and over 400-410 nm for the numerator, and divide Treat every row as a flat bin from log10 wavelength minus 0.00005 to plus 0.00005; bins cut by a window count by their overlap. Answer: 1.22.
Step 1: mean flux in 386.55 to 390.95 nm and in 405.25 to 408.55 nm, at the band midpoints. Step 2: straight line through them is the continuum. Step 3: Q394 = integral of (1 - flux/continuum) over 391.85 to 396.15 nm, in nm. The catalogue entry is 0.41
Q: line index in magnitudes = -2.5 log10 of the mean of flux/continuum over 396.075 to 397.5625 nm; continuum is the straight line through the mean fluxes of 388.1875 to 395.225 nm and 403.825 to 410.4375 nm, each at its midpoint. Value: 0.49 mag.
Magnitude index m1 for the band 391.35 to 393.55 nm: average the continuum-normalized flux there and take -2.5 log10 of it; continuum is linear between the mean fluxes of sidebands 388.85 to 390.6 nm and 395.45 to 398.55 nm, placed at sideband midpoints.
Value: -0.08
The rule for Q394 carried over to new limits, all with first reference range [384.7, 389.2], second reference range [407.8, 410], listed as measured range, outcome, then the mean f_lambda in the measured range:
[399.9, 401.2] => -0.061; 38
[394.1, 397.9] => 0.714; 28.8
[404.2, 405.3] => -0.125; 41.2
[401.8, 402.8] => -0.076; 39.4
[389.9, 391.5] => -0.082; 36.4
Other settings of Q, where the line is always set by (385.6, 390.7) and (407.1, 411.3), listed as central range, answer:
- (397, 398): 0.295 mag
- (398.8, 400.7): -0.075 mag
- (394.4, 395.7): 0.079 mag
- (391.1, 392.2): -0.108 mag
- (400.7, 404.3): -0.086 mag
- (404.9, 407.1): -0.113 mag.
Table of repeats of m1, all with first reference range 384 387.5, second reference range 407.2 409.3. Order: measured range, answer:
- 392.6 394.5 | 0.147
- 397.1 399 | 0.122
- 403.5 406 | -0.055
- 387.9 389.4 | 0.076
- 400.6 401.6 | -0.092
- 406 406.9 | -0.074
